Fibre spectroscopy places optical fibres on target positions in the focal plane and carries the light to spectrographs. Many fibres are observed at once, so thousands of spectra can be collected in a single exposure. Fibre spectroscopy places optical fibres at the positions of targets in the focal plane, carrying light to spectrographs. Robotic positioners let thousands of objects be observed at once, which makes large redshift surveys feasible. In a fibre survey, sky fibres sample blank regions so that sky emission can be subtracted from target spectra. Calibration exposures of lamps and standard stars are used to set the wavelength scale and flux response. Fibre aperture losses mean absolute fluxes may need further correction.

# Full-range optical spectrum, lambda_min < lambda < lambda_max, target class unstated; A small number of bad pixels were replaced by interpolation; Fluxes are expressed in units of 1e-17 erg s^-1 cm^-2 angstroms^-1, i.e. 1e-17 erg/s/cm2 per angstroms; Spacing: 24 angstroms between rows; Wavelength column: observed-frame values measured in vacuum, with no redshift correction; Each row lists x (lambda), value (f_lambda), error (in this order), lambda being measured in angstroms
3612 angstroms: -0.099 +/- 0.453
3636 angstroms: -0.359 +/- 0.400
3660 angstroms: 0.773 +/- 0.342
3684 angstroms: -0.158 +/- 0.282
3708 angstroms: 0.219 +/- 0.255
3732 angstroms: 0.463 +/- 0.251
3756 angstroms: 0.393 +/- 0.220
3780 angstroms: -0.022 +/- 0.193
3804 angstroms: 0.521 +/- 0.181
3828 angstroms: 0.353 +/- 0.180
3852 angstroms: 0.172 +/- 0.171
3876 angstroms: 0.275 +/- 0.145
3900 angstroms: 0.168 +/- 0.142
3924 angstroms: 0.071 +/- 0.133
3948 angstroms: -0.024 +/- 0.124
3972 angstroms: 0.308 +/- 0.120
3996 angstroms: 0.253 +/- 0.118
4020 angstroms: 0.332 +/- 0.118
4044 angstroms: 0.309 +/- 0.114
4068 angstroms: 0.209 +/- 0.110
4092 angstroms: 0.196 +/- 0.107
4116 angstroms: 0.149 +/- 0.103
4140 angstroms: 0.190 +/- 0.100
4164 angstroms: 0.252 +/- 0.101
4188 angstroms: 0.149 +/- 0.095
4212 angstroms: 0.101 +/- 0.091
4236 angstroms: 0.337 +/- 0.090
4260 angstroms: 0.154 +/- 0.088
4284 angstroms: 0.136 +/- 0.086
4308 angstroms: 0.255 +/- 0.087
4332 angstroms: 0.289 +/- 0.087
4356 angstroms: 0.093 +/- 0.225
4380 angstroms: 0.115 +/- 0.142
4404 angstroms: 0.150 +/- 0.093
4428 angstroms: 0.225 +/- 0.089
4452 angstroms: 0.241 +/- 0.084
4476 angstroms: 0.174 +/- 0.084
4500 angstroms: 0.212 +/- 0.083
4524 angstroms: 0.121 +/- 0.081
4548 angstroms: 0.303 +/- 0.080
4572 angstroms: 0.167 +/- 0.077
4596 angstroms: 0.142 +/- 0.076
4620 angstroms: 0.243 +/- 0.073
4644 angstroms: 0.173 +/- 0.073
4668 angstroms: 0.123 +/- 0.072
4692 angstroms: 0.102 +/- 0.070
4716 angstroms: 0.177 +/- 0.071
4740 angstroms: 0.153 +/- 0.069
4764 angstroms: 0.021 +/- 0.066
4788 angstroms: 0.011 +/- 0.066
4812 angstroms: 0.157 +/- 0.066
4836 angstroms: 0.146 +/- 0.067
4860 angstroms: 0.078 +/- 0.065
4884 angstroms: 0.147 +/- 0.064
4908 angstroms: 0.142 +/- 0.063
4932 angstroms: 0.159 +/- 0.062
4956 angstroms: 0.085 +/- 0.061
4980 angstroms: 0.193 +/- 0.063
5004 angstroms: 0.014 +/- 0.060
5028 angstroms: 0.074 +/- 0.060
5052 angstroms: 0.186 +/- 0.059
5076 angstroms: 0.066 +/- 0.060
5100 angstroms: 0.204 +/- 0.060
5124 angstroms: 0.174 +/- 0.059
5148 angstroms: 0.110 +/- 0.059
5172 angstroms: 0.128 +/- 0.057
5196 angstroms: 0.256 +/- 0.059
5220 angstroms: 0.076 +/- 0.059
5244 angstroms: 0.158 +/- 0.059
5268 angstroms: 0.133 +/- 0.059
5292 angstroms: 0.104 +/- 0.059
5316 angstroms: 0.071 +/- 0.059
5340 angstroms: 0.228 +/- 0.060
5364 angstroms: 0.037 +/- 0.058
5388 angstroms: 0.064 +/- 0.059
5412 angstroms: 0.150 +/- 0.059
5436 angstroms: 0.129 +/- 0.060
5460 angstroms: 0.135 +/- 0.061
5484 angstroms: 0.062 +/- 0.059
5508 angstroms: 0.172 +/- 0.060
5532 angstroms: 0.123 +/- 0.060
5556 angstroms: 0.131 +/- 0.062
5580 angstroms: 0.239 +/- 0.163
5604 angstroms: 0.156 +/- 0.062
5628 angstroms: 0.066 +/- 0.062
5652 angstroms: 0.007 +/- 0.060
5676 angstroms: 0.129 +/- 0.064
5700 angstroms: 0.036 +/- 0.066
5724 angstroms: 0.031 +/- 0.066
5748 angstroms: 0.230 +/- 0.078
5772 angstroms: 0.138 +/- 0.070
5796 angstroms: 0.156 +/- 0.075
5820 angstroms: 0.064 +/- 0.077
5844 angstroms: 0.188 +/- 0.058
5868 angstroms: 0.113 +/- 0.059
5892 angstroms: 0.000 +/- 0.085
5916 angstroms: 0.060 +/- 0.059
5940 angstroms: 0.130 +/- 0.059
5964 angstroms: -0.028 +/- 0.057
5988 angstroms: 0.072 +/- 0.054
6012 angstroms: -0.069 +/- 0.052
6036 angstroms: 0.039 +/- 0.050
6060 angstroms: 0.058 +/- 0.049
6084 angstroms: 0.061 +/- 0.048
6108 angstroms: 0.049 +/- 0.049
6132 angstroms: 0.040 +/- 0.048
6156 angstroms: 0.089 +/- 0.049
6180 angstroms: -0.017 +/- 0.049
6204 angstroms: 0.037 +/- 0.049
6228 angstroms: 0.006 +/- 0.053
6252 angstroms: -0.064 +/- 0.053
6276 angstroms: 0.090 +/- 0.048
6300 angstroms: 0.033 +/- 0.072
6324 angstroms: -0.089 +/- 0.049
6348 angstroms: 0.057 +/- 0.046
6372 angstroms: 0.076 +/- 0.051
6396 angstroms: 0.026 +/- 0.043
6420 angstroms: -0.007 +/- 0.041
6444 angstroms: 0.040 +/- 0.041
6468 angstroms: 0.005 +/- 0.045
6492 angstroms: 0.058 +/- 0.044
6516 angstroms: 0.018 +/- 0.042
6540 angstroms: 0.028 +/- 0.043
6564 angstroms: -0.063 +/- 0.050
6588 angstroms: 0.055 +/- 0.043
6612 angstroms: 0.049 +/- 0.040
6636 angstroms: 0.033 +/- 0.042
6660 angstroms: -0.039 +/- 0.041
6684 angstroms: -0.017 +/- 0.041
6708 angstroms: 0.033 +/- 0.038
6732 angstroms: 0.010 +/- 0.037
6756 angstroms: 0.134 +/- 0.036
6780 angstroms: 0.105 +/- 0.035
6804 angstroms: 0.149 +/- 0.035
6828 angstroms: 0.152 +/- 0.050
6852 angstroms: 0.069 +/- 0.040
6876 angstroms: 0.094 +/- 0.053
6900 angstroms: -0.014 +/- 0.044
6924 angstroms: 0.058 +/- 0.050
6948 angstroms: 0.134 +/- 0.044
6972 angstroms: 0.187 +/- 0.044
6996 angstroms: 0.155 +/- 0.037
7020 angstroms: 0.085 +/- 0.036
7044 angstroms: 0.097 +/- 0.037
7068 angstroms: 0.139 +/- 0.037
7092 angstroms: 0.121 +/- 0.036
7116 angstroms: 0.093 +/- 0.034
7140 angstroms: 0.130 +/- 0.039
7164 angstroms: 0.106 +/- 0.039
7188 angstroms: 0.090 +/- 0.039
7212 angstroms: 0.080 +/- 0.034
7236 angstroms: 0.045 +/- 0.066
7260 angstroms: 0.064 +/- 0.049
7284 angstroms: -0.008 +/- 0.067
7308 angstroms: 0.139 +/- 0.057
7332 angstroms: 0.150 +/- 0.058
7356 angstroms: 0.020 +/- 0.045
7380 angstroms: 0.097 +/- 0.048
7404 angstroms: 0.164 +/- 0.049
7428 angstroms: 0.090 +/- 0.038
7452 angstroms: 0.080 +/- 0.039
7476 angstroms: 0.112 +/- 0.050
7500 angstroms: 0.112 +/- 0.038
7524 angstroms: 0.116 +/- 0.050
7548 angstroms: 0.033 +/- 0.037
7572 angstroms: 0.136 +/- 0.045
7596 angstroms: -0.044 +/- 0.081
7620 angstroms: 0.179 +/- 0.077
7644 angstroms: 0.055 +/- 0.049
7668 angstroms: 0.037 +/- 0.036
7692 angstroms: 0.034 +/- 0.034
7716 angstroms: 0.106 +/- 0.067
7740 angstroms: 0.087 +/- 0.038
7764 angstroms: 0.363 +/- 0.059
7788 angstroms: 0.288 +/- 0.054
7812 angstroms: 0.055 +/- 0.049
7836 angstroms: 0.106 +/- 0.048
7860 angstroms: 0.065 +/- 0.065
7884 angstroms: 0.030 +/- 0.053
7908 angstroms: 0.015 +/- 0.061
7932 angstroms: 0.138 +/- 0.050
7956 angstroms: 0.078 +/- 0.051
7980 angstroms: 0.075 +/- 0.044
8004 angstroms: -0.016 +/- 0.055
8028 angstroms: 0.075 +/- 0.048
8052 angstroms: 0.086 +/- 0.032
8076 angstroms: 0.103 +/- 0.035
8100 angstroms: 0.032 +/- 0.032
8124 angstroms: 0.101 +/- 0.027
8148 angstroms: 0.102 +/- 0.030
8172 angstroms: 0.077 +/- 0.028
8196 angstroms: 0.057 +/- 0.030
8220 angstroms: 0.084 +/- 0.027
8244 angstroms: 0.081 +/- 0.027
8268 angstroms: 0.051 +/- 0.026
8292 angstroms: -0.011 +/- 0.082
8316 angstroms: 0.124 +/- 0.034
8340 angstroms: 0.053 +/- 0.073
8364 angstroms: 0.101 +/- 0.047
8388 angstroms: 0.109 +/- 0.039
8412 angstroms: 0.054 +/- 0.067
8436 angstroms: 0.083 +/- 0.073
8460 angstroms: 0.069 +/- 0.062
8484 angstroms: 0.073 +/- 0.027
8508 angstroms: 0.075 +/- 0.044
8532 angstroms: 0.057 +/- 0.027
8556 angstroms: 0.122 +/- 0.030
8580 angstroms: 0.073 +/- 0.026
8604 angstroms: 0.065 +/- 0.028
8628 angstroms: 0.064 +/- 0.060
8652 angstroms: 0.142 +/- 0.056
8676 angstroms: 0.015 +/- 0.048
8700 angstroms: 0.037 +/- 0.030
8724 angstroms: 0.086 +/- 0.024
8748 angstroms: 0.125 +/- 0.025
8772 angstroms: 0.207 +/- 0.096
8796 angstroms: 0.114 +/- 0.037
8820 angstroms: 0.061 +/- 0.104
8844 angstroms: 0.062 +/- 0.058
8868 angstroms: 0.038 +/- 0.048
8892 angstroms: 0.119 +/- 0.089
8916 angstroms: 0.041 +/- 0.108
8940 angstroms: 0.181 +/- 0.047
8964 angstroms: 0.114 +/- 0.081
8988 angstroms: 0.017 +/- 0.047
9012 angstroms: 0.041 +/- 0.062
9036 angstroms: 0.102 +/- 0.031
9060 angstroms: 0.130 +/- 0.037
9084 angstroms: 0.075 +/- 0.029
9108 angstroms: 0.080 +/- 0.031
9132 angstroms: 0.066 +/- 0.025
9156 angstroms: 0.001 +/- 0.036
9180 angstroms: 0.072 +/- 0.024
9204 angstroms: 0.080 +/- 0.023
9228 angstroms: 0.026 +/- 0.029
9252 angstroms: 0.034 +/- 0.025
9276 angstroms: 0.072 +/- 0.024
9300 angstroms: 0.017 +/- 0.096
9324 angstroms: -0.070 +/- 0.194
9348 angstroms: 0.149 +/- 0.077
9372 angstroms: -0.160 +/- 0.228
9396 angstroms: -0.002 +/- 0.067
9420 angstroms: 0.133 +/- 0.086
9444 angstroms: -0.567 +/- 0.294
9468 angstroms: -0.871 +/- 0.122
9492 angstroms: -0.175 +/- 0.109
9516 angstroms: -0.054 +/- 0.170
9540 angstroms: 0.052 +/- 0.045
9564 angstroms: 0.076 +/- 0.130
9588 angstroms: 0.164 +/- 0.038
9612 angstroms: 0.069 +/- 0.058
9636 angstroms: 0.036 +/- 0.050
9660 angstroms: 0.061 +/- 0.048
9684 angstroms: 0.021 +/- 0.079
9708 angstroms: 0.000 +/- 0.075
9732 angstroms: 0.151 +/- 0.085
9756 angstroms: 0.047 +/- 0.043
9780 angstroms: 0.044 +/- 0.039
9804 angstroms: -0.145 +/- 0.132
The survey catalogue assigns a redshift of 1.085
